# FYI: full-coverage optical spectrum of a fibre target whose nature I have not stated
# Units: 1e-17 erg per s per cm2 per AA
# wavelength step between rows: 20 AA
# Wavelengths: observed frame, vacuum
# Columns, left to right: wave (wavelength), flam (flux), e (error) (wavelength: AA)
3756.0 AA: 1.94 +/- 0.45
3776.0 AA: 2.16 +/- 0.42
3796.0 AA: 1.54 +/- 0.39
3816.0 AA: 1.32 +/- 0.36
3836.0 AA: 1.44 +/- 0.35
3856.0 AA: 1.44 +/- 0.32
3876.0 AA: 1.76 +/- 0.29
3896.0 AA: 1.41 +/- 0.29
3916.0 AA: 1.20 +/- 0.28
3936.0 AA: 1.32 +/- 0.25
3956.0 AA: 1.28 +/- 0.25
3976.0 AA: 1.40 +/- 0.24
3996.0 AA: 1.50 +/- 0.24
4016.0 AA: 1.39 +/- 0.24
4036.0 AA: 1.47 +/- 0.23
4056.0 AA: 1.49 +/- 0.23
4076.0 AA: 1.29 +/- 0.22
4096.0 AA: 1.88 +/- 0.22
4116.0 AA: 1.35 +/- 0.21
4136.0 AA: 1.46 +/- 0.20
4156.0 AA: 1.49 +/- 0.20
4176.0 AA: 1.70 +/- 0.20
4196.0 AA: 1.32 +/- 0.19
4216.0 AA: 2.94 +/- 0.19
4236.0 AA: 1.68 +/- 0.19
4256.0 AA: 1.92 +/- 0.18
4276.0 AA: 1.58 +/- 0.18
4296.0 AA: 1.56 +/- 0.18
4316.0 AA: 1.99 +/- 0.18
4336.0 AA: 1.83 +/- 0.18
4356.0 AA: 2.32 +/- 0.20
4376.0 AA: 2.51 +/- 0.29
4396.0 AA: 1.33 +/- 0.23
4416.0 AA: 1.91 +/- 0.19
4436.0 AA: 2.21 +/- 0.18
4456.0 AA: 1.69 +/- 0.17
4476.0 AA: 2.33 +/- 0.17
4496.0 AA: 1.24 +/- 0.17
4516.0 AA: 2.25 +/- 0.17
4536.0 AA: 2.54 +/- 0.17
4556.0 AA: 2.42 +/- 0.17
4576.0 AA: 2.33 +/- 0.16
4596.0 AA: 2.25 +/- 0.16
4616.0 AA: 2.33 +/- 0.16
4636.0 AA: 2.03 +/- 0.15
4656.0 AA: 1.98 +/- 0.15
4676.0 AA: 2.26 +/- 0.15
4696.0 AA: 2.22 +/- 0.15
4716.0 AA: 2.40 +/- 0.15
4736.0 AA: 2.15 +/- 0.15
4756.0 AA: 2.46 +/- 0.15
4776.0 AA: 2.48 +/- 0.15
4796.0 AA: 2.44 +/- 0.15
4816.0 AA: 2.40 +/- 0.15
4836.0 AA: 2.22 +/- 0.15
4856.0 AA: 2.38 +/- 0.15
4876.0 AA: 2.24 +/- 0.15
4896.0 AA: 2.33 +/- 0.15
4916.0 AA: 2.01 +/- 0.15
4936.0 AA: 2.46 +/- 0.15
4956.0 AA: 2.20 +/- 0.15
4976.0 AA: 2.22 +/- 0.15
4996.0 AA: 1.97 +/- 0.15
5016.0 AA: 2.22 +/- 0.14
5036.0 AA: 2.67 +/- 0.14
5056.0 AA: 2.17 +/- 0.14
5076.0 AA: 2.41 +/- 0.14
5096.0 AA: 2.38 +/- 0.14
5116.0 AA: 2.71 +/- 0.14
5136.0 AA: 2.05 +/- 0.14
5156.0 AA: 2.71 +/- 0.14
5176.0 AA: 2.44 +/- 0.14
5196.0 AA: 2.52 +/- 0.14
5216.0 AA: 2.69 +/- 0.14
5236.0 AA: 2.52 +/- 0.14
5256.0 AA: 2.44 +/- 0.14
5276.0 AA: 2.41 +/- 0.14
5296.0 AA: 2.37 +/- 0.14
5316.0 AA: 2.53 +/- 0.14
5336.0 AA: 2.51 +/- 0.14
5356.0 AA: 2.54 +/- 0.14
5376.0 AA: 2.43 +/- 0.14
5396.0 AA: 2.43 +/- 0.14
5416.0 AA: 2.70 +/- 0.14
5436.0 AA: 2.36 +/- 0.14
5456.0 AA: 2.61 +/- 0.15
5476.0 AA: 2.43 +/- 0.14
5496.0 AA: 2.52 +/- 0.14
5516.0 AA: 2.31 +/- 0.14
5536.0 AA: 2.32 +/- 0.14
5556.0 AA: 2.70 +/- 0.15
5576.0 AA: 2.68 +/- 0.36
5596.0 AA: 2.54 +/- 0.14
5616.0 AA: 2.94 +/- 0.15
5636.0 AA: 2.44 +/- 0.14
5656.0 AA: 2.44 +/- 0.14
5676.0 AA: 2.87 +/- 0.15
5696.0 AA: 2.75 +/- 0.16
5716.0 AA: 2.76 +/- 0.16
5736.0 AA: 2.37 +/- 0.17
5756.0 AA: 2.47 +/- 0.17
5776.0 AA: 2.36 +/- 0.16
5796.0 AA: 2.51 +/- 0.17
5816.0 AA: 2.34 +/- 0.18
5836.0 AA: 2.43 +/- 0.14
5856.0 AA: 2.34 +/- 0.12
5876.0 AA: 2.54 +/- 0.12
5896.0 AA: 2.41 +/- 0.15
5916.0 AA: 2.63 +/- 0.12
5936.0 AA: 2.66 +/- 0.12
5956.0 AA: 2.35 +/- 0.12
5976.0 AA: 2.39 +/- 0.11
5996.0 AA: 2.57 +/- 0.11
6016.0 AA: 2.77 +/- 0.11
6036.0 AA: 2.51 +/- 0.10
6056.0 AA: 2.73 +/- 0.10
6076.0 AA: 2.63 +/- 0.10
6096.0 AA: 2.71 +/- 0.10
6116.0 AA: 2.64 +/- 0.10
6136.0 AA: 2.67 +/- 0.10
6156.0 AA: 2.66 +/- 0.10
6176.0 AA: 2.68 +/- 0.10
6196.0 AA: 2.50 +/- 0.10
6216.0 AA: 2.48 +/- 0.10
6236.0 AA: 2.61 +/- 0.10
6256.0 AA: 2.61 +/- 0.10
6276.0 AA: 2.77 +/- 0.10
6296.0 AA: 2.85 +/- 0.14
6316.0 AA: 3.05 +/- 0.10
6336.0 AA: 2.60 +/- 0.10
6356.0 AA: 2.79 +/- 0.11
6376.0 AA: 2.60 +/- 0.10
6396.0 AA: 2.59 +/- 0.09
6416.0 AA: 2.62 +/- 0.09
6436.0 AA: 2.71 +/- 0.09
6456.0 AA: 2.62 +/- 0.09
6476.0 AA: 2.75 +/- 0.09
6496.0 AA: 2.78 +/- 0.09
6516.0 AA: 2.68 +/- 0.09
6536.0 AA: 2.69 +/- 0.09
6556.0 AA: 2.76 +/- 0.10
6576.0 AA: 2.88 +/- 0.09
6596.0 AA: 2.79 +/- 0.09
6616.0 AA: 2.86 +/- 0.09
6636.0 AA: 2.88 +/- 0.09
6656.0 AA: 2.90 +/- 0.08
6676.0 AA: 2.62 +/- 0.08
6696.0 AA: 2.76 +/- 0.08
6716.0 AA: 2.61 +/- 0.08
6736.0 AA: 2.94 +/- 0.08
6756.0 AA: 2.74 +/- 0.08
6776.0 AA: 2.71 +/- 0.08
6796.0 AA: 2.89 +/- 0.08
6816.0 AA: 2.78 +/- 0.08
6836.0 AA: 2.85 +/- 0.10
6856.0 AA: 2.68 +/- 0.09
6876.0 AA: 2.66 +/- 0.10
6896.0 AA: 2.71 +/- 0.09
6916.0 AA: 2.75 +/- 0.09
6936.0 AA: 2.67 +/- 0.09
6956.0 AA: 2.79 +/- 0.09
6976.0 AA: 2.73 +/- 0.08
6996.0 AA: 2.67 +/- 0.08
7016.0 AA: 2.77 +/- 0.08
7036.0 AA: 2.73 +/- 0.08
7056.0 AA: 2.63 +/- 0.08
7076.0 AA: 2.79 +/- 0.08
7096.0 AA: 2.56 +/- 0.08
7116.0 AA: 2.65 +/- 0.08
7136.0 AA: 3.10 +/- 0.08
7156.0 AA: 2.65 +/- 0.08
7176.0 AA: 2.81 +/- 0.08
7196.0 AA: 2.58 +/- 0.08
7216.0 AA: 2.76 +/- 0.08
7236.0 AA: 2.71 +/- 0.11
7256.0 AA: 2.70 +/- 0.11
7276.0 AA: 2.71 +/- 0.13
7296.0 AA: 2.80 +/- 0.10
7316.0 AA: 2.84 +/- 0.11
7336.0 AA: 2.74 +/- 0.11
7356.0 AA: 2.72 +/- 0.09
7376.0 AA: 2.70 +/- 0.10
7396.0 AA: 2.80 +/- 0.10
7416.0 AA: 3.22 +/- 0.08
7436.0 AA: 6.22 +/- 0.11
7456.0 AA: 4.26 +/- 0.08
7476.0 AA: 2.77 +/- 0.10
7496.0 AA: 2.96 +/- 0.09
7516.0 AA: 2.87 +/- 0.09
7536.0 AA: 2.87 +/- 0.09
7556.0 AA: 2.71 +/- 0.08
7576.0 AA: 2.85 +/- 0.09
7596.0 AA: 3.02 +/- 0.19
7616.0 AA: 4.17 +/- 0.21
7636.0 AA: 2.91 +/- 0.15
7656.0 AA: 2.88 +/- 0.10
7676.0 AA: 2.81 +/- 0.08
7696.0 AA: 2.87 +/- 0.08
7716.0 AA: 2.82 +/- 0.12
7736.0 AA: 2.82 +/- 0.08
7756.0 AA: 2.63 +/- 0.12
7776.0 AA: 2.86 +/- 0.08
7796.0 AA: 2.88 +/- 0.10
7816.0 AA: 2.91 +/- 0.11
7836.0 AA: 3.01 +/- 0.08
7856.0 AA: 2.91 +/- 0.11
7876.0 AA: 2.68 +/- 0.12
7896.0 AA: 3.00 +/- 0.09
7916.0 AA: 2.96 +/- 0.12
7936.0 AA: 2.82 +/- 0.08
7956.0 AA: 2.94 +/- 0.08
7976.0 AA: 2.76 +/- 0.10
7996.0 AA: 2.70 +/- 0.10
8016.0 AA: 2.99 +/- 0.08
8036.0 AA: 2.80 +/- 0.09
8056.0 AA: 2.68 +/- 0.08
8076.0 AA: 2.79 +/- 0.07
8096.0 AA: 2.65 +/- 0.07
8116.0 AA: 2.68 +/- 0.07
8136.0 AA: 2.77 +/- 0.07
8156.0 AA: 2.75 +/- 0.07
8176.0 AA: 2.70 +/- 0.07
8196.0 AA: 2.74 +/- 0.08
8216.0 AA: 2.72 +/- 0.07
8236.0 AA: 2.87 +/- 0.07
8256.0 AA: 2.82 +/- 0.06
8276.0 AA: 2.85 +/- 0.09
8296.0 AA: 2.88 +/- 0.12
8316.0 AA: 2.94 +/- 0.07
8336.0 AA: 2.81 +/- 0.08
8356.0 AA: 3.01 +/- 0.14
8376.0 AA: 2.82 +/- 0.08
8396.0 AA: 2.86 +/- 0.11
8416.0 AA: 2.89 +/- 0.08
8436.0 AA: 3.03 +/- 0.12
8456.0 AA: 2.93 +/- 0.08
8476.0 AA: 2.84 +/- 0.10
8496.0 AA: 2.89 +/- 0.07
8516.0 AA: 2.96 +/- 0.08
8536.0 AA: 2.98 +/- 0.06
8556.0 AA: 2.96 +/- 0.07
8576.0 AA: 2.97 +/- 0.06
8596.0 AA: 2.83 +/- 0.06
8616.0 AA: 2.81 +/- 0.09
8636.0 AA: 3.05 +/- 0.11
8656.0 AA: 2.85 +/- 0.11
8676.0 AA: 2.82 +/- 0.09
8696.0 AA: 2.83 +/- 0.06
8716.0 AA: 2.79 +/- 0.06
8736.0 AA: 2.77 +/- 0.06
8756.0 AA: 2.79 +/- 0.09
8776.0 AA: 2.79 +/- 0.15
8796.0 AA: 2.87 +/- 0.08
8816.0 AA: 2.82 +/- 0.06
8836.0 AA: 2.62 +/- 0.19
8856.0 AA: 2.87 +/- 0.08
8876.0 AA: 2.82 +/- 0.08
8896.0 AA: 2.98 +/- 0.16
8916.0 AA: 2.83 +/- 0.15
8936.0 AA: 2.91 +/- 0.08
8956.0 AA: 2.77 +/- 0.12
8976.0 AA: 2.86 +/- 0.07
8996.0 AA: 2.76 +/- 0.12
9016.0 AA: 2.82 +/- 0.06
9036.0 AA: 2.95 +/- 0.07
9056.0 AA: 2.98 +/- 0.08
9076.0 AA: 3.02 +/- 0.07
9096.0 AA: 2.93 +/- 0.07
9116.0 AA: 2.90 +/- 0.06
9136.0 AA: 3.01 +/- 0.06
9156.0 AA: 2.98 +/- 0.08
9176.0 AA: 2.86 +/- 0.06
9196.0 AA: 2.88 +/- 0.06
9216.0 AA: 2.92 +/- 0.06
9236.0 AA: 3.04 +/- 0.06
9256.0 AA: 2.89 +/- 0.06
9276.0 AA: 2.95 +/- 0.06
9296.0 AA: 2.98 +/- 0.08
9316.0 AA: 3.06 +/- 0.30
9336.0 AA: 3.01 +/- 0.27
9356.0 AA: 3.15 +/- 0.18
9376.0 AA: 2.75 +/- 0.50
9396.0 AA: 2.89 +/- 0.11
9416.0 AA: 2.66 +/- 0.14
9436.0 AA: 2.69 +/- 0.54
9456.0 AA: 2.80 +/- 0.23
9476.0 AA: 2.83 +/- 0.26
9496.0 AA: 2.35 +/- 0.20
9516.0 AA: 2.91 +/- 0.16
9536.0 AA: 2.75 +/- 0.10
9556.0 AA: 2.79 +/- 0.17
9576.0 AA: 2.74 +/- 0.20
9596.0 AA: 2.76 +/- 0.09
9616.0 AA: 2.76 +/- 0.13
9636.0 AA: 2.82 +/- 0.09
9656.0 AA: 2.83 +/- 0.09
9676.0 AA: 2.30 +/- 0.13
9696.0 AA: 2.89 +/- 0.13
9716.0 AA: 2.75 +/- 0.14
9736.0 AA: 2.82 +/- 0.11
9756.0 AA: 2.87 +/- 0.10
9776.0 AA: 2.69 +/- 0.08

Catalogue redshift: 0.13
